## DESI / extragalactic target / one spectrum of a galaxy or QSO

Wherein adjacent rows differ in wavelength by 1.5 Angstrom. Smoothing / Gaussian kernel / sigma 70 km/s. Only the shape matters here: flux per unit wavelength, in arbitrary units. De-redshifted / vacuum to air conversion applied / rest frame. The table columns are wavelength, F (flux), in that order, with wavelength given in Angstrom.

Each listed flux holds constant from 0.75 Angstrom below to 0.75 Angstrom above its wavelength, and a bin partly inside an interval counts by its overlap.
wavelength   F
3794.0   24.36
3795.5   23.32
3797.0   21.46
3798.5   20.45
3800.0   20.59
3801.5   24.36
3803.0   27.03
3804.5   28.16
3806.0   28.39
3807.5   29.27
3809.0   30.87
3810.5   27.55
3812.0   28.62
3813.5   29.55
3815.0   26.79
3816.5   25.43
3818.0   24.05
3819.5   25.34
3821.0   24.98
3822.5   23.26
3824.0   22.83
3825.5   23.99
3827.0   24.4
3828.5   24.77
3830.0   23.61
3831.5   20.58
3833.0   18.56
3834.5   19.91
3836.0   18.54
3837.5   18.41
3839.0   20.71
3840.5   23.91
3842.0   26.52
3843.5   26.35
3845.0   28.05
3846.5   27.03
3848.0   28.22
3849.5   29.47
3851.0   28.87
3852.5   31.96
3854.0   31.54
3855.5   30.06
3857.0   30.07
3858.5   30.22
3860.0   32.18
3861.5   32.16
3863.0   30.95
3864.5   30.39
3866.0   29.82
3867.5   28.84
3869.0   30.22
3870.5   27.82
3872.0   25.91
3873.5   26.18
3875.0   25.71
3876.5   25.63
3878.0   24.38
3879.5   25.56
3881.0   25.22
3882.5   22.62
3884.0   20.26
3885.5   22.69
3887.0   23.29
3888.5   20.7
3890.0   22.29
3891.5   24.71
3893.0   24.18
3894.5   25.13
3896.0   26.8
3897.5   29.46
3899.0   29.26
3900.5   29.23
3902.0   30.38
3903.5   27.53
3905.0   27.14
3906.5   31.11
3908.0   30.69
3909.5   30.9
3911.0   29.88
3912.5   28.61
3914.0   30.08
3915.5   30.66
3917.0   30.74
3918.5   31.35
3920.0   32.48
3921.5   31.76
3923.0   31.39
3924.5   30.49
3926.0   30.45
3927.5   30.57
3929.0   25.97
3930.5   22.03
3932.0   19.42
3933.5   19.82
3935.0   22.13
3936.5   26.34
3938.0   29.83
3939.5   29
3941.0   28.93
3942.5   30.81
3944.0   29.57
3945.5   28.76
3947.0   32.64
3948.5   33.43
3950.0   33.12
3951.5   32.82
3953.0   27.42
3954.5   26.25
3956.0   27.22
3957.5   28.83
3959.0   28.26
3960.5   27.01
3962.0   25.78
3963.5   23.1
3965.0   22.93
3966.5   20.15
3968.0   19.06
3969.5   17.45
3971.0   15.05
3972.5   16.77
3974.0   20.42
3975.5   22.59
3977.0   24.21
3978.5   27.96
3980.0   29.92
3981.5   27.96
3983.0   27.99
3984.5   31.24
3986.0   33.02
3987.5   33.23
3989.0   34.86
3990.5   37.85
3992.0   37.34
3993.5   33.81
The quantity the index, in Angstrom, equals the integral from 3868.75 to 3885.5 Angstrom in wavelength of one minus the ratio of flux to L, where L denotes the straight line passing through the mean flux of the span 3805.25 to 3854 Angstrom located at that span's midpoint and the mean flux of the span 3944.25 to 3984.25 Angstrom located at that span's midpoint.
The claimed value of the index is 0.3 Angstrom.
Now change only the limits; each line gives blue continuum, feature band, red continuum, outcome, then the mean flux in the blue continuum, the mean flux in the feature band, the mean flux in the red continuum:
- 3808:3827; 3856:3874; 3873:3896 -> -3.7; 26.1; 29.6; 24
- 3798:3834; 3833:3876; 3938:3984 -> -3.2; 25.1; 27.3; 26.3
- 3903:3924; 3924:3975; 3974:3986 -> 5.1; 30.3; 25.9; 27.3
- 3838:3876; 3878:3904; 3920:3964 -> 2.9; 28.4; 25.2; 28.1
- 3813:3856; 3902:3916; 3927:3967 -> -1.7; 25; 29.6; 27.1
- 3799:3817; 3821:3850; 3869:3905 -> 3.2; 27.1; 23.6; 25.6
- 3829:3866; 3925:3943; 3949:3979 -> -1.0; 26.6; 26.3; 24.4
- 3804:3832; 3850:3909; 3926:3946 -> -2.8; 25.9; 27.5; 26.5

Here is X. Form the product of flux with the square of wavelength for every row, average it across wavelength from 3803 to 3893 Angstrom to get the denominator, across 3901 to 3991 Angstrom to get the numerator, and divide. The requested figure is 1.1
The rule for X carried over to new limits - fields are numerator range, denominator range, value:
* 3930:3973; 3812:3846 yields 1.15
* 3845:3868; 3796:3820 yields 1.18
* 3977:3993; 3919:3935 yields 1.20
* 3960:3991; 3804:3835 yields 1.09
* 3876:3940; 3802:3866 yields 1.06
